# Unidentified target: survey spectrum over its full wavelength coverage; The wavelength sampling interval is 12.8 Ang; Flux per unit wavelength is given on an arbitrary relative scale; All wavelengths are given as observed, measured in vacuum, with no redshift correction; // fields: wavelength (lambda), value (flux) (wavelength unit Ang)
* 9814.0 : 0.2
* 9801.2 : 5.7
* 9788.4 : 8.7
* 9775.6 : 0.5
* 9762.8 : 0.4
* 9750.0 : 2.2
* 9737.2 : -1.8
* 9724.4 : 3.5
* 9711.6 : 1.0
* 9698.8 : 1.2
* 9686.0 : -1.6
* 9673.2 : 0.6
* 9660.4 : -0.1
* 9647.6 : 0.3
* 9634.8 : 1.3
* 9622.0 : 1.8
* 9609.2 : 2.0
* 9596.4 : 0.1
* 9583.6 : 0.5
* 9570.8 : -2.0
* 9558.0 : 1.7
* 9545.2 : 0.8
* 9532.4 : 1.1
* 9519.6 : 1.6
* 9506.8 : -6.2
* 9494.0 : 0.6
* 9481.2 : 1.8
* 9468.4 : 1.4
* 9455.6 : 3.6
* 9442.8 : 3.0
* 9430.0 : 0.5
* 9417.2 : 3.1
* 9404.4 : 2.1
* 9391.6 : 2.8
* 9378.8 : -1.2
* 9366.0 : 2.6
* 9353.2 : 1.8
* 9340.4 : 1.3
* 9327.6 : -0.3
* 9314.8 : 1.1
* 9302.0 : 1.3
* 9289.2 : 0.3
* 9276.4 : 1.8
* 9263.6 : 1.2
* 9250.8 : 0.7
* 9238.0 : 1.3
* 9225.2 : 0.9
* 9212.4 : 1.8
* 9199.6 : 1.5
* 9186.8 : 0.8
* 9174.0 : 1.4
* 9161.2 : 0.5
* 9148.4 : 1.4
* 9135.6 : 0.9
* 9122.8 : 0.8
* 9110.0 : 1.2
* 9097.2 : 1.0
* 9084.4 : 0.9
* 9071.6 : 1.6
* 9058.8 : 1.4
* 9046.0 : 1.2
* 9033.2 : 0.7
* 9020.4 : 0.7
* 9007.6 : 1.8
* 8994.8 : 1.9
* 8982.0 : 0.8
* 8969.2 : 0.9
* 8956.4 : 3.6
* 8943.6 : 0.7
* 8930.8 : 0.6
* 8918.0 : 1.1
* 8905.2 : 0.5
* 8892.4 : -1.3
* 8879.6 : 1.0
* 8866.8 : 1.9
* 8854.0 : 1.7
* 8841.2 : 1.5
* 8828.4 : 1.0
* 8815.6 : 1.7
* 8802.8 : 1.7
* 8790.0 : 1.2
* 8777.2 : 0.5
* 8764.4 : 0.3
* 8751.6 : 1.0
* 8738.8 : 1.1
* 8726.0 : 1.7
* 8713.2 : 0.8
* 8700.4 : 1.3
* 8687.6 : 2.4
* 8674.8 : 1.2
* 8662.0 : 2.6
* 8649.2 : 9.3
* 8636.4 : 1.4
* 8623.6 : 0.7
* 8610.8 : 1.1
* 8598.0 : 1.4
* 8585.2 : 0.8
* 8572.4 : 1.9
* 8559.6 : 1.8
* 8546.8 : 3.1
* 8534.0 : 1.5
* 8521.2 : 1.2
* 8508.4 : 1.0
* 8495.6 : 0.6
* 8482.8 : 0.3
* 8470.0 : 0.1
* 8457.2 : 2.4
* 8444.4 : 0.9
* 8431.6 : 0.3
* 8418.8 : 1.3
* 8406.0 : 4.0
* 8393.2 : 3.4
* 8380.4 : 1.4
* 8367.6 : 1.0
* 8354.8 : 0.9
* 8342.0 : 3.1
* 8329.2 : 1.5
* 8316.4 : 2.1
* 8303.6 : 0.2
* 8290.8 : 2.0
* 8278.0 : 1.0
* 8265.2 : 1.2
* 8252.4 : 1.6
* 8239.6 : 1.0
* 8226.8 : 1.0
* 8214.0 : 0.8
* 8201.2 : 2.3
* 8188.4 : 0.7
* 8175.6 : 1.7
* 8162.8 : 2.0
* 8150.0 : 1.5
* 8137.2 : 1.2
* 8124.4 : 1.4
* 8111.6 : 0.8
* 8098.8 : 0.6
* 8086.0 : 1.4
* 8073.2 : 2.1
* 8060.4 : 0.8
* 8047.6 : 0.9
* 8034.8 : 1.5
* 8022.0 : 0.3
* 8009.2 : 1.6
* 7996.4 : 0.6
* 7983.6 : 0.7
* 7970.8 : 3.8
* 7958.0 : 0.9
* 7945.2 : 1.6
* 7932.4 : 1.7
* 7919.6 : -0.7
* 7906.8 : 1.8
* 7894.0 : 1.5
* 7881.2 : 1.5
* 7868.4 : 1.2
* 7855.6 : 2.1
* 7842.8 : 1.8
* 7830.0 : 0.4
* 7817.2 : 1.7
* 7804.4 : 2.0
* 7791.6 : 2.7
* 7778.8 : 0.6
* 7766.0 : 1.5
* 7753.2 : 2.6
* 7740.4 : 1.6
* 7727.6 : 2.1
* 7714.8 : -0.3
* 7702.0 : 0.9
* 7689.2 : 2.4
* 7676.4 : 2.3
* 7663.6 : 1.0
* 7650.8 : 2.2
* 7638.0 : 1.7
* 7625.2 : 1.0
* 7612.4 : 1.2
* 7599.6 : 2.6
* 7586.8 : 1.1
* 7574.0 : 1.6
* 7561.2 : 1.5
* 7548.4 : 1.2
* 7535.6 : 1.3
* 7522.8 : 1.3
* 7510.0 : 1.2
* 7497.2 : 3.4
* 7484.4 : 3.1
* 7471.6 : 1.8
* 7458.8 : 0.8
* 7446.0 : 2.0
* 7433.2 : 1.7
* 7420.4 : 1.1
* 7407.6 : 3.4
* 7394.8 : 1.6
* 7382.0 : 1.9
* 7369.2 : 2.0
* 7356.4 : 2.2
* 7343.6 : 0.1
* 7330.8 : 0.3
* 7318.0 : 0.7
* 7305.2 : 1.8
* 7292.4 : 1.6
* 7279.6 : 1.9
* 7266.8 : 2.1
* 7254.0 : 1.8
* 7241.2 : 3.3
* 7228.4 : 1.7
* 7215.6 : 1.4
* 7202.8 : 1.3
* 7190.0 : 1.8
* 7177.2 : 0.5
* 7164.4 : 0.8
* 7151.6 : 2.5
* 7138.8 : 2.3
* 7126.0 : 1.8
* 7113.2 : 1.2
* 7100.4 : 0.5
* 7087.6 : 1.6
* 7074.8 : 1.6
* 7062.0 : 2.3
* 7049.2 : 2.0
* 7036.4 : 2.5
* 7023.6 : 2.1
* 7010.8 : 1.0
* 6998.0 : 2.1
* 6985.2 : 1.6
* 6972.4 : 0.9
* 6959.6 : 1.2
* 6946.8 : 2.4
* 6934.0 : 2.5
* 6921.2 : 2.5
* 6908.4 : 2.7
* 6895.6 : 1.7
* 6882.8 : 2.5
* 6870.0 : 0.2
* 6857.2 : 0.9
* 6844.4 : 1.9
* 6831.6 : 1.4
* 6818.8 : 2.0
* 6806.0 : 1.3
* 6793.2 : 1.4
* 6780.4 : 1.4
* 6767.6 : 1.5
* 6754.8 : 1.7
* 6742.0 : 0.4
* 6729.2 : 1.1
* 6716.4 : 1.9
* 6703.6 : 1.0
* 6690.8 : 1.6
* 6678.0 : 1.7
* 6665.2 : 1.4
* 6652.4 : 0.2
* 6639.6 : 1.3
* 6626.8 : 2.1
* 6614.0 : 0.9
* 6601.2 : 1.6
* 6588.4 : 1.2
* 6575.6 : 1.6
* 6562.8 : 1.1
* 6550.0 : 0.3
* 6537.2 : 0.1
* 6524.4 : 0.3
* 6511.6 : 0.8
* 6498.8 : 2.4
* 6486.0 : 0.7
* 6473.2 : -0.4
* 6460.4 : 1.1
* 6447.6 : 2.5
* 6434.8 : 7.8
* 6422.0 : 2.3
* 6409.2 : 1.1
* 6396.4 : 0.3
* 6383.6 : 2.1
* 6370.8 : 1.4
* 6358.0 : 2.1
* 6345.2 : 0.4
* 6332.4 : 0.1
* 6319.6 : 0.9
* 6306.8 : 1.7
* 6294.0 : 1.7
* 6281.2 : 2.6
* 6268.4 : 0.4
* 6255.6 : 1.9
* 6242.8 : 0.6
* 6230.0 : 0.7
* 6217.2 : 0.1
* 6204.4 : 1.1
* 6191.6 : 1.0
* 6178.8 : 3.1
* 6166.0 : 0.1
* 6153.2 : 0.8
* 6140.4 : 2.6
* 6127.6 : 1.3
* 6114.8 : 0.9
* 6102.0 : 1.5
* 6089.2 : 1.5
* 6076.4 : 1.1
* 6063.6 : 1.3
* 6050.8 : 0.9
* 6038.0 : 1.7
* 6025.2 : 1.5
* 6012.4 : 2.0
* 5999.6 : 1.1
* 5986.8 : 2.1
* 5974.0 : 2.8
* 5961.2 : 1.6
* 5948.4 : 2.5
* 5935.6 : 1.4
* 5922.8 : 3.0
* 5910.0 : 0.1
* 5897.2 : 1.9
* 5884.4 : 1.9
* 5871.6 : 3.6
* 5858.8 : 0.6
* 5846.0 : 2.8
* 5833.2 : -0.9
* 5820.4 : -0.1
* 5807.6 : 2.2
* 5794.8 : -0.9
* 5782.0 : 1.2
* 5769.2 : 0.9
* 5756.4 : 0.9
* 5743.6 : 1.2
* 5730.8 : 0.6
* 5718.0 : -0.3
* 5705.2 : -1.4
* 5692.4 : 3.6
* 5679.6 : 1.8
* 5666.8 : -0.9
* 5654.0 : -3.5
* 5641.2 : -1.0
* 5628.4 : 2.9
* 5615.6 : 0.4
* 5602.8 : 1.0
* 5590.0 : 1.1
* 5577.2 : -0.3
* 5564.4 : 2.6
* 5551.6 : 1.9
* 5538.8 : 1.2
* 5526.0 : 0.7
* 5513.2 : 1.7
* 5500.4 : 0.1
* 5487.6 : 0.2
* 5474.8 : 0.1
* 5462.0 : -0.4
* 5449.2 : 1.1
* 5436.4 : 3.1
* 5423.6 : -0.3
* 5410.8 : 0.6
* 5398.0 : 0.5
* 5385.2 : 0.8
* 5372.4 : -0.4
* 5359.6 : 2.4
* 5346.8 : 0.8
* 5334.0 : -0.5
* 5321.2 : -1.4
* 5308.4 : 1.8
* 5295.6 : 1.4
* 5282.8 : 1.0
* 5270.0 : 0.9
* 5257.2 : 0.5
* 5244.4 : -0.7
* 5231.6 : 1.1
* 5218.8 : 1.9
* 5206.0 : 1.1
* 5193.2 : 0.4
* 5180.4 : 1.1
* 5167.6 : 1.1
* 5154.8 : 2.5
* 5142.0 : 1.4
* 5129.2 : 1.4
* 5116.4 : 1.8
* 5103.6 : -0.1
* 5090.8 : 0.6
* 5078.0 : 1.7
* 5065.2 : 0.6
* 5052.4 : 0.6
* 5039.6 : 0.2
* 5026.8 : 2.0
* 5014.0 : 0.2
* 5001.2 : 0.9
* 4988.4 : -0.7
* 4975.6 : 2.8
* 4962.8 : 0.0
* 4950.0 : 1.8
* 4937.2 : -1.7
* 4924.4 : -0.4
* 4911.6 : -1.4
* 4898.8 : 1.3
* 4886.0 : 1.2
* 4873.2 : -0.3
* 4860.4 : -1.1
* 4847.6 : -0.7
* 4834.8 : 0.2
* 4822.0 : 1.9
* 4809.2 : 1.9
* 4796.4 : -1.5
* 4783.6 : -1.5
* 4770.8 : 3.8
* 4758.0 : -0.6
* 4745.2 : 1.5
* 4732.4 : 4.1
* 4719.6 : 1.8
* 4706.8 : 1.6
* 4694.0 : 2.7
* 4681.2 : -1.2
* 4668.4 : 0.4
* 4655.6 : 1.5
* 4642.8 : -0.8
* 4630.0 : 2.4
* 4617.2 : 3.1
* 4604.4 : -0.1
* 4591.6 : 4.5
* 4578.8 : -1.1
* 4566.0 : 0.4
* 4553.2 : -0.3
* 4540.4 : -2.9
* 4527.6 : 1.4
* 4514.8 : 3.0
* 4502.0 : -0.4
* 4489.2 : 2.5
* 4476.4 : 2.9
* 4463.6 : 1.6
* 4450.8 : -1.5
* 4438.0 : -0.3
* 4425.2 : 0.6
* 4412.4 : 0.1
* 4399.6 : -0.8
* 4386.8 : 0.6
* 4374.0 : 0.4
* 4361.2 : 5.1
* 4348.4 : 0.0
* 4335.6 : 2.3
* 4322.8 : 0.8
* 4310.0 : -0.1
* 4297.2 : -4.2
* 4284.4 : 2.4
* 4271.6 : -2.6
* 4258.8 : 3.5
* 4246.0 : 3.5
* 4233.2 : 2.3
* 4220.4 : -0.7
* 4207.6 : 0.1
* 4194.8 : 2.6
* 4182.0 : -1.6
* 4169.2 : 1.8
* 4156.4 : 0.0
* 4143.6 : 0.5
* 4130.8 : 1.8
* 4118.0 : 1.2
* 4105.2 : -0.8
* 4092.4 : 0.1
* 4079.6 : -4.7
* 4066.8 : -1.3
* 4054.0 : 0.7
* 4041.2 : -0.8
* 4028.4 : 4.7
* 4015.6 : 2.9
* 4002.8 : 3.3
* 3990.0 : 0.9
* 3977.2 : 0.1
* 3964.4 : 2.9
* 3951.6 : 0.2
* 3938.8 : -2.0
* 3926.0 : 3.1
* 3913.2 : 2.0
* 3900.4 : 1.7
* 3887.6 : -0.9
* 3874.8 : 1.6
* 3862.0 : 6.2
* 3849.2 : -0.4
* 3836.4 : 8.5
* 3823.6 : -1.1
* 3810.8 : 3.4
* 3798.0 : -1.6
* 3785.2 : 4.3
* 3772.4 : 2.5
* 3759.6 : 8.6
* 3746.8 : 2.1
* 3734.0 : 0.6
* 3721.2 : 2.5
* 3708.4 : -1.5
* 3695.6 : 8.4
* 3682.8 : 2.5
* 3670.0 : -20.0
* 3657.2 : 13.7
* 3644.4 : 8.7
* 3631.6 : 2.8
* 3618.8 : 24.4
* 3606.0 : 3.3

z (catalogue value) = 0.727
